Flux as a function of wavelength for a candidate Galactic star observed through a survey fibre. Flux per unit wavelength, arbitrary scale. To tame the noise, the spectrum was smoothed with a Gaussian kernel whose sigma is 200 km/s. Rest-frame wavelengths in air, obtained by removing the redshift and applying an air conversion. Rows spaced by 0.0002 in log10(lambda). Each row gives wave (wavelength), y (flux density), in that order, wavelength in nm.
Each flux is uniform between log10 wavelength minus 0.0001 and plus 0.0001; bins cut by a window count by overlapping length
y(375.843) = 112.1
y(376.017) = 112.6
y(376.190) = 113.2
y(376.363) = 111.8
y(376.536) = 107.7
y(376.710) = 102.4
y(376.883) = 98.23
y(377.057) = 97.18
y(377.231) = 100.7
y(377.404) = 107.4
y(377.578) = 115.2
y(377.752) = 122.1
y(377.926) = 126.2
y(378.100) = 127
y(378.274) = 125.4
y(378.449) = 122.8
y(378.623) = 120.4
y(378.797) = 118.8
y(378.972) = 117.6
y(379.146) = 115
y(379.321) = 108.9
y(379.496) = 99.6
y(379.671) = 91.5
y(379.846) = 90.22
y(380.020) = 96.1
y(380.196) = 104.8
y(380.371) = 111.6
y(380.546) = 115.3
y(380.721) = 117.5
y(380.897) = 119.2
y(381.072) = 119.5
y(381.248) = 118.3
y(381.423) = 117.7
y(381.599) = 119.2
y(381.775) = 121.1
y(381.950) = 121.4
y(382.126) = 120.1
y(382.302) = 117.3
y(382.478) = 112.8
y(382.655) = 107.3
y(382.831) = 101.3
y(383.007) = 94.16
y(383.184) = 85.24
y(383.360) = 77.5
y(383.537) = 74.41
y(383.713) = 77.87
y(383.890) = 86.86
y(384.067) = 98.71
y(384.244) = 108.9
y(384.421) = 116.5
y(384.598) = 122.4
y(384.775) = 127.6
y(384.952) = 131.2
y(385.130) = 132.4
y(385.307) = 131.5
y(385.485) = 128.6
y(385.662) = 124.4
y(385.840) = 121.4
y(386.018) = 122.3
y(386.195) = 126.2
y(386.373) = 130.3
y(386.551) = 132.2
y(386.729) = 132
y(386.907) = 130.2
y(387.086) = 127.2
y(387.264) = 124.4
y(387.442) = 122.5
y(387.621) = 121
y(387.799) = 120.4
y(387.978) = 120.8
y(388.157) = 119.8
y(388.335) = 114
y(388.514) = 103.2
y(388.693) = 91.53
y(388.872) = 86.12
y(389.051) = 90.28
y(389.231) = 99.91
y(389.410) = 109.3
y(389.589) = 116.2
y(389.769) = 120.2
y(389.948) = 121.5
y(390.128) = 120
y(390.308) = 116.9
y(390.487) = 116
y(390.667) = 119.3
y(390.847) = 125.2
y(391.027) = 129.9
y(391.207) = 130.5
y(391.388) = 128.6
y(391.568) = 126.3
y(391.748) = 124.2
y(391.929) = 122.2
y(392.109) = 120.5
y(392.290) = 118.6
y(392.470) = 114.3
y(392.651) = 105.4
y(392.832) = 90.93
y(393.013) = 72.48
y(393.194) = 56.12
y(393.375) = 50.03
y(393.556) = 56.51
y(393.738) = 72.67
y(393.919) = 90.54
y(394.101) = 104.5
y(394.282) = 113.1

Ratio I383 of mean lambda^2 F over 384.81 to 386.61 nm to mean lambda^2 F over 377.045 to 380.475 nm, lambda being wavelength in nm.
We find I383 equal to 1.19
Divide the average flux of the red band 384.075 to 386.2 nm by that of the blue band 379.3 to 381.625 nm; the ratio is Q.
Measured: 1.1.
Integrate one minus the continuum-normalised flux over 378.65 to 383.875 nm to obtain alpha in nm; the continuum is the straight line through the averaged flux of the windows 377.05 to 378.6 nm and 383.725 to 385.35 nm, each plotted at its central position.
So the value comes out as 0.43 nm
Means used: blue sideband 117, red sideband 115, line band 106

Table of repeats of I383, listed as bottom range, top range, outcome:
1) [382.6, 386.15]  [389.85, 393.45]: 1.05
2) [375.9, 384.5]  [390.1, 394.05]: 1.03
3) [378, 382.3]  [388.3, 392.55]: 1.06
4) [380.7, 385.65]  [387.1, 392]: 1.08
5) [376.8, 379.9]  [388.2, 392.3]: 1.10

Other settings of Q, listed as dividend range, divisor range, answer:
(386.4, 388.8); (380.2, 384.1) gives 1.13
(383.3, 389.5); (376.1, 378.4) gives 1.02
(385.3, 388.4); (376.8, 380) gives 1.12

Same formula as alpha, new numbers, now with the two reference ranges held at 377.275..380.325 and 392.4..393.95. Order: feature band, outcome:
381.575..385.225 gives -0.22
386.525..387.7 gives -0.44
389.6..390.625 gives -0.40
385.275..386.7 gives -0.48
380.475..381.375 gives -0.09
